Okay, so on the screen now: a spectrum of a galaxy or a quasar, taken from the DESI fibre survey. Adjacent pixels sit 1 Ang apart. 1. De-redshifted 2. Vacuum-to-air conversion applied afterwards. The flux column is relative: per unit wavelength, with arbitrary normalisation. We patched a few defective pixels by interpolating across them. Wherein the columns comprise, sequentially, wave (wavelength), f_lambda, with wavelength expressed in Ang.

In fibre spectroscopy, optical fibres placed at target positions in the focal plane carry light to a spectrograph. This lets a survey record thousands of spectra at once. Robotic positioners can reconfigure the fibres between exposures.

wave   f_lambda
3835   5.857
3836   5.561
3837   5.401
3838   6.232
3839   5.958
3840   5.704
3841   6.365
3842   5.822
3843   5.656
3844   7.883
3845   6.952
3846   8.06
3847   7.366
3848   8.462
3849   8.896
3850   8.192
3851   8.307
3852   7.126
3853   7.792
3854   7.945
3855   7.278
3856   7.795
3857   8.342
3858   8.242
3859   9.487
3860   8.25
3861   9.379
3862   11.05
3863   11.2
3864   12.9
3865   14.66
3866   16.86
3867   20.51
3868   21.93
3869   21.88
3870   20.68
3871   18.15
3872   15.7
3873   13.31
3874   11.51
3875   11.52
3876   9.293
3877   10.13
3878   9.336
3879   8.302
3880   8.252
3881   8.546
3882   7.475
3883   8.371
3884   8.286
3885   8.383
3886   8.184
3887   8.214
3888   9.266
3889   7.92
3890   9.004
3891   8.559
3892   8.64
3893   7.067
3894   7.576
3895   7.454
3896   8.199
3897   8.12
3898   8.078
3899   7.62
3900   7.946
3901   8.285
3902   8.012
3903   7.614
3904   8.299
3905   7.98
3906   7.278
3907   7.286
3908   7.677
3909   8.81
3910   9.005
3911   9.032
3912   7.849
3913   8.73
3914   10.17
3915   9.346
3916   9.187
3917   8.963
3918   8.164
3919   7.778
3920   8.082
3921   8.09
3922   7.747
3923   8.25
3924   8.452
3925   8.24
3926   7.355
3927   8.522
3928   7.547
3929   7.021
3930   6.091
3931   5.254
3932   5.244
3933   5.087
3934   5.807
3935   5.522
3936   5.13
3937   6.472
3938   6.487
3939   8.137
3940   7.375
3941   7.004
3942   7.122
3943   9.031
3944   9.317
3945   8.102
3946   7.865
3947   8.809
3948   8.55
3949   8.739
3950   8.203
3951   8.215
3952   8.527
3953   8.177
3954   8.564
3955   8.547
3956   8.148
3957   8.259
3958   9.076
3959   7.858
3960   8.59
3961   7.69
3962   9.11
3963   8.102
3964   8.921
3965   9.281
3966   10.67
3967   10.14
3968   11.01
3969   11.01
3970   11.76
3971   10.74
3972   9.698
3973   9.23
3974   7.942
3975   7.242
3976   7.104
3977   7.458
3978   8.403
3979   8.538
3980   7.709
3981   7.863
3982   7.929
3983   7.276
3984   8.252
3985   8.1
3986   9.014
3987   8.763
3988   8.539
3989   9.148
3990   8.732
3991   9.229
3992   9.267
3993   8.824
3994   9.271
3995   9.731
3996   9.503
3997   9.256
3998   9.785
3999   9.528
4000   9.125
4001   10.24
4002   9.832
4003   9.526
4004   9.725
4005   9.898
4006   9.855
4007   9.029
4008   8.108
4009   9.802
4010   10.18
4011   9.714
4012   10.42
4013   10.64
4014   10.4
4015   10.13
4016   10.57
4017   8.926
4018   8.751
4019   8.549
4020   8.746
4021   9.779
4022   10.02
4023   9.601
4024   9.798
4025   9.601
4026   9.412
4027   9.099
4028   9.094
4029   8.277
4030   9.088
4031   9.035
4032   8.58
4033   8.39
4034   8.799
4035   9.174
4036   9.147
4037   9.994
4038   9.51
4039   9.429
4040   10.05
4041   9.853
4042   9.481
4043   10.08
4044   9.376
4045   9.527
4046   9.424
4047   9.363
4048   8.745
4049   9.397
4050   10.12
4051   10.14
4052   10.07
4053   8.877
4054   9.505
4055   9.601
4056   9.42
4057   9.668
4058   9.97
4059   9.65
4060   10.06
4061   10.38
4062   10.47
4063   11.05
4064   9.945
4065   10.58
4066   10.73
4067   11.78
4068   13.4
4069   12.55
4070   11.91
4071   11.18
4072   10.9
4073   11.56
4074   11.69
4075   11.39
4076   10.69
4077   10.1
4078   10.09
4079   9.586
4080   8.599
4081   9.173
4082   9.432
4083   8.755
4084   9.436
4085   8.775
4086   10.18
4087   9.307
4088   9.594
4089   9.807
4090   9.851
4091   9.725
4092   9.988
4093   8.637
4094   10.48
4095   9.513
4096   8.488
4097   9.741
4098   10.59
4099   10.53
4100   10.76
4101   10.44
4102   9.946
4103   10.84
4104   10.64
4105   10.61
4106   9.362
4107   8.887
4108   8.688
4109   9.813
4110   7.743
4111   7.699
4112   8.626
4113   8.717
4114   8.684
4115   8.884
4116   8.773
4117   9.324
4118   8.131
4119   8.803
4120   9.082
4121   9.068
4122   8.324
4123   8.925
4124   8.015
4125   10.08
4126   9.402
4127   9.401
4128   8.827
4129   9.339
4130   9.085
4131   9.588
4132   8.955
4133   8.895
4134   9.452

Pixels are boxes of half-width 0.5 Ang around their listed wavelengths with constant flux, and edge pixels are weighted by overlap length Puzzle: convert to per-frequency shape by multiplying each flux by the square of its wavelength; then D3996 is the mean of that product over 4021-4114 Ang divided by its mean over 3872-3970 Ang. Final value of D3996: 1.27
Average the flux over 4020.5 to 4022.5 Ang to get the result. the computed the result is 9.9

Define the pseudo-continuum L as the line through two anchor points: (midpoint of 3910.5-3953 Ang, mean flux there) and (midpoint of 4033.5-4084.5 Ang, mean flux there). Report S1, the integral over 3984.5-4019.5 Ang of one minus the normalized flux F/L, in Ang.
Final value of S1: -1.6 Ang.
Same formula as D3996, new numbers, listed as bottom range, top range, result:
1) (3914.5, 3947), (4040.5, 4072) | 1.46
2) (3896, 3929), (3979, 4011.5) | 1.15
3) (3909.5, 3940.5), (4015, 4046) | 1.30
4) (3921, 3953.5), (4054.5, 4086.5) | 1.50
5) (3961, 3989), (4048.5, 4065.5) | 1.17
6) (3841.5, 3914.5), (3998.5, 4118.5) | 1.11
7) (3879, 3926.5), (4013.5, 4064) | 1.24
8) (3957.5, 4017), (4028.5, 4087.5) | 1.12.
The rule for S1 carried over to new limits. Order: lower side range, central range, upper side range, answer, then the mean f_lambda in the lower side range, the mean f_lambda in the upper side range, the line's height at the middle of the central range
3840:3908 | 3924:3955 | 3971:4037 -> 6.4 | 9.63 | 9.1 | 9.37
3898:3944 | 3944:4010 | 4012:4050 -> -2.8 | 7.67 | 9.42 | 8.56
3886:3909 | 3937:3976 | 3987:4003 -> 0.7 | 8.03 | 9.32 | 8.81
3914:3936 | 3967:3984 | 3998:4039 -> -0.6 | 7.43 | 9.46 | 8.52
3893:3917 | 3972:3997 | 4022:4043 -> 1.1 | 8.23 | 9.31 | 8.9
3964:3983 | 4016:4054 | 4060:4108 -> 1.4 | 9.04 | 10.2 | 9.71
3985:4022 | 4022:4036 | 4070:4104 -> 0.8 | 9.45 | 10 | 9.63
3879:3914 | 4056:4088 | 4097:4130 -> -4.7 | 8.18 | 9.28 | 9.07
